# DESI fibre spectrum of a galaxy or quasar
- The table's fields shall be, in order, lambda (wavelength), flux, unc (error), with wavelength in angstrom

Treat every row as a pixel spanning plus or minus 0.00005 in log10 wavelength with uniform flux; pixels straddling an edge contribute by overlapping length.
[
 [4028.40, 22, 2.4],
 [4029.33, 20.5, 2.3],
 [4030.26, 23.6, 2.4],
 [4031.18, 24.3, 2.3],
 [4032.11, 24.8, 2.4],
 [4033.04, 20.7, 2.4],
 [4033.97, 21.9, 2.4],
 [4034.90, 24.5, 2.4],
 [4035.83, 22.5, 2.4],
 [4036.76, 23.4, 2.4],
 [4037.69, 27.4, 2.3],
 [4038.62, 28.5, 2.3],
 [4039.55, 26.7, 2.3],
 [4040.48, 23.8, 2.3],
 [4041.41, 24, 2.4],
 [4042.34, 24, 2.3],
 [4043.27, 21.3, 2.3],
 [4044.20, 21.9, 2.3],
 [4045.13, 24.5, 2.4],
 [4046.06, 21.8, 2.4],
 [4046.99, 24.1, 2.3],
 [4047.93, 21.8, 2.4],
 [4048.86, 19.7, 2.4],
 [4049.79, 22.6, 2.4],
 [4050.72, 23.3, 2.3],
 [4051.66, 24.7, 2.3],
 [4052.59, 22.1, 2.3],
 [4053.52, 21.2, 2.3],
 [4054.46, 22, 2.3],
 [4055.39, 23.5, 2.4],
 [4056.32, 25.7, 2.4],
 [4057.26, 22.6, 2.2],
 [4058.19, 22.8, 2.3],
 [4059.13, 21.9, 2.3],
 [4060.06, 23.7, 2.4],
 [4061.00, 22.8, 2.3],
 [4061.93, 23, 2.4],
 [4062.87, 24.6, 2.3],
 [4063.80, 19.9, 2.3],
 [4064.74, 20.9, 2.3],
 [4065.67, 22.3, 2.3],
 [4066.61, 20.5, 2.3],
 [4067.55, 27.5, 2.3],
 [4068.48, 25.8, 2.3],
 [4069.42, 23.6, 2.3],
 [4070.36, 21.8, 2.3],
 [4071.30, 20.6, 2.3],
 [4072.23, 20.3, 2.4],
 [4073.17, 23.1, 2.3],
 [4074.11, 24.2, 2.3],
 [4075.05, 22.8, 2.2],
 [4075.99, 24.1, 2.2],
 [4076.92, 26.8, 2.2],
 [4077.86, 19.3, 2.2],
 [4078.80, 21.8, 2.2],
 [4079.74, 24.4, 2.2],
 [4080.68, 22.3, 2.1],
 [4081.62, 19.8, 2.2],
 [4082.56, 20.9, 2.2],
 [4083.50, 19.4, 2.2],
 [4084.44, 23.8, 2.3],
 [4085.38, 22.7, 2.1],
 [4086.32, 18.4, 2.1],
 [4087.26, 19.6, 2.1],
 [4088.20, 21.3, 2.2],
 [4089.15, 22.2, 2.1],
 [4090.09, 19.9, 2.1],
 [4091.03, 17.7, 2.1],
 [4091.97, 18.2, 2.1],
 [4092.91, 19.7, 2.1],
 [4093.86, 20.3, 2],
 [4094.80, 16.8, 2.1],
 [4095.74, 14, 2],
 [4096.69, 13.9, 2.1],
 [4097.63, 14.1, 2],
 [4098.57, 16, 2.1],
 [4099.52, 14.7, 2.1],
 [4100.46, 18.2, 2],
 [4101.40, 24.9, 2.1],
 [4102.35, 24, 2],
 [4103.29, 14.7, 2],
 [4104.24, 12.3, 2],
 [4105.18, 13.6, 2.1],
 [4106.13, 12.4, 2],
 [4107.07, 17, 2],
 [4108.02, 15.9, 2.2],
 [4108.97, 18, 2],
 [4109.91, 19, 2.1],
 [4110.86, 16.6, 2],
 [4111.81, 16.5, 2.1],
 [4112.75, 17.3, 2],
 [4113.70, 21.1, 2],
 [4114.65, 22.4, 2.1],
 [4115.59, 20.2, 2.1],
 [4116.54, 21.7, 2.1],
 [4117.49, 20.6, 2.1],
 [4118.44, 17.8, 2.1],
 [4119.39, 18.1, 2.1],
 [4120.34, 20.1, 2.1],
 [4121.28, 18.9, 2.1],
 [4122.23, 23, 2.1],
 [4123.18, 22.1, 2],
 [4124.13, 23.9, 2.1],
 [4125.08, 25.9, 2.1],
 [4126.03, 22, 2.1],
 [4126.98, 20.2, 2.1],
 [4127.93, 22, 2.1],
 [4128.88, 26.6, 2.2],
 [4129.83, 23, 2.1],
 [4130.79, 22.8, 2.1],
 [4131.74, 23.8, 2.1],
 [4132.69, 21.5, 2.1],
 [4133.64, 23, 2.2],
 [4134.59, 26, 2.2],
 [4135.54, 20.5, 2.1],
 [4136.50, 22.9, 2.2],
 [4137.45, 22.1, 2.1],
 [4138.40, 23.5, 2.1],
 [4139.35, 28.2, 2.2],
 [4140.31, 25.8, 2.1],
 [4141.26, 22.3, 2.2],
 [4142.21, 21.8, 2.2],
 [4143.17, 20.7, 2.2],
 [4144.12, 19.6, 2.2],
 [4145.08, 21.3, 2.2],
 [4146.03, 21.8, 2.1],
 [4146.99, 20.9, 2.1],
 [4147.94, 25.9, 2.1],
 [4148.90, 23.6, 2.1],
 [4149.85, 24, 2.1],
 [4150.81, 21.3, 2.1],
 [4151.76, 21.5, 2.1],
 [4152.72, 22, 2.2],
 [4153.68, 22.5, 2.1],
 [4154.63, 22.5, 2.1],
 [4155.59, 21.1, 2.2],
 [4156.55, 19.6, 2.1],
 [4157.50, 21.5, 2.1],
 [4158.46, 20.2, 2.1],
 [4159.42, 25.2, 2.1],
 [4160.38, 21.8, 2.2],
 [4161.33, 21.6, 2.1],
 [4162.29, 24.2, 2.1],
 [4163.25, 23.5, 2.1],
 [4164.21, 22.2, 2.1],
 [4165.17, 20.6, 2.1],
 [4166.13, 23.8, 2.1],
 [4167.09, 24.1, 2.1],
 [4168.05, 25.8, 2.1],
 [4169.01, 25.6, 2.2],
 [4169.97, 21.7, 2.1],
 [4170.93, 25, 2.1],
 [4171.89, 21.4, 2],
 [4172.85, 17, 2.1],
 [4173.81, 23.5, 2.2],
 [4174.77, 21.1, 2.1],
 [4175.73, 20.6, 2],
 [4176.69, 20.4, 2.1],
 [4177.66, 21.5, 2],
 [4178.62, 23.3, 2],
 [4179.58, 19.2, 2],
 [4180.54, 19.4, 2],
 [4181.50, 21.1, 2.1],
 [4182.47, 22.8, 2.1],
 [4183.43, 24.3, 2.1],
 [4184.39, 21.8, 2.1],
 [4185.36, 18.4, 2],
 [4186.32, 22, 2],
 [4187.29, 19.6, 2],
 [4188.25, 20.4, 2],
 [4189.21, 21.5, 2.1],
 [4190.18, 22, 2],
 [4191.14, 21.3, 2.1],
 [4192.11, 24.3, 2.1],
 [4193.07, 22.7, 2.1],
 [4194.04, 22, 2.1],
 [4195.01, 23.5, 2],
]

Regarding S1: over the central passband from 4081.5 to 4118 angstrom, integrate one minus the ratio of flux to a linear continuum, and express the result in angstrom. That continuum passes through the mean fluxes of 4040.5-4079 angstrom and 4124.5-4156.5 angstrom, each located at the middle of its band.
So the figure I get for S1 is 7.0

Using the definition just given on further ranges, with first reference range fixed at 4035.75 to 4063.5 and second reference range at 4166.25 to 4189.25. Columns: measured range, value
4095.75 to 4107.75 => 3.4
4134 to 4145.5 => -0.3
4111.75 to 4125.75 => 1.1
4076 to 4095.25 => 1.8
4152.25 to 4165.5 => 0.0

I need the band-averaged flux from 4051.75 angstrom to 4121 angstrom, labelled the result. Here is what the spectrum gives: 20.3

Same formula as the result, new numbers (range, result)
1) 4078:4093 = 20.8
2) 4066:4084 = 22.6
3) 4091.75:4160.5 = 20.5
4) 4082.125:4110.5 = 18.1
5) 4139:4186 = 22.2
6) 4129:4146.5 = 22.9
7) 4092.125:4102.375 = 17.6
